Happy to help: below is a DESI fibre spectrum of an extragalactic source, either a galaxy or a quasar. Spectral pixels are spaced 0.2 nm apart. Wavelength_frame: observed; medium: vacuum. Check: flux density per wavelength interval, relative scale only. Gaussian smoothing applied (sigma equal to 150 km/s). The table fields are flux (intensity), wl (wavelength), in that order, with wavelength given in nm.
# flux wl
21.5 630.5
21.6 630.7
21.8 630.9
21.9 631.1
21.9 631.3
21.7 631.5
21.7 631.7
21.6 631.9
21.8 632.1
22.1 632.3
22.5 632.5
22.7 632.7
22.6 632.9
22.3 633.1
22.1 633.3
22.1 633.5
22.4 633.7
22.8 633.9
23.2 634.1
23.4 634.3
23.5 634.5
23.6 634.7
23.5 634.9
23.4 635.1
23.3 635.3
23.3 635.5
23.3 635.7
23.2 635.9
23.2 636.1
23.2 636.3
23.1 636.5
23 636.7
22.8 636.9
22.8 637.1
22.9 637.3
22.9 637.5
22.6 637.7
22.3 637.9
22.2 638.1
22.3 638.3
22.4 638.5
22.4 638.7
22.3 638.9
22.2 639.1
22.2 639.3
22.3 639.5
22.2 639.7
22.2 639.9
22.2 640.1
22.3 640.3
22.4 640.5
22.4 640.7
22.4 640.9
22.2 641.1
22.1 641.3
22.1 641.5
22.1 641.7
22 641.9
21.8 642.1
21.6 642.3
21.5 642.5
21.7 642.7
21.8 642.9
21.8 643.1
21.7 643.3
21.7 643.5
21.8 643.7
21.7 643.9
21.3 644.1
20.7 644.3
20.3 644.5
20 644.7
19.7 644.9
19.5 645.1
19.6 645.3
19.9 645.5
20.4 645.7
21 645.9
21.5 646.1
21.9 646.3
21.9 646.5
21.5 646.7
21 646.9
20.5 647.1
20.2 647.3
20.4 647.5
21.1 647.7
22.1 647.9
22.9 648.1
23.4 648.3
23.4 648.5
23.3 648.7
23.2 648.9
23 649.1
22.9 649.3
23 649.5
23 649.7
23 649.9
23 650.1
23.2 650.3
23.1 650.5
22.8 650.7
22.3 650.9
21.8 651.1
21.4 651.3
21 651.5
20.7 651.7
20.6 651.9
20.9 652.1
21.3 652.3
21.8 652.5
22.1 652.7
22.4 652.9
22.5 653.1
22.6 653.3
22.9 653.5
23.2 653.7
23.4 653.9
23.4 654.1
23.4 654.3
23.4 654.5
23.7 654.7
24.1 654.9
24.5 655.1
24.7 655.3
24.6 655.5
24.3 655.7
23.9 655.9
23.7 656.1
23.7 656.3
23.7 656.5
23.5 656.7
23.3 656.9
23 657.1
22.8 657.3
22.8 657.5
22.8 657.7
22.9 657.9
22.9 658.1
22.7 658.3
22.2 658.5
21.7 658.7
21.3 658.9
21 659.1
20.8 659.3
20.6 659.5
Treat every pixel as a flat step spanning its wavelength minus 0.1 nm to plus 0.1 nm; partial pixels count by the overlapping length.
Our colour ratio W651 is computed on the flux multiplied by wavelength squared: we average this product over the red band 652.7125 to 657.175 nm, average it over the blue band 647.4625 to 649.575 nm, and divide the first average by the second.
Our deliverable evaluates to 1.06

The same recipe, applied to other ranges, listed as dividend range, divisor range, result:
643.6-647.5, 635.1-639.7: 0.94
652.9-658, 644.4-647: 1.17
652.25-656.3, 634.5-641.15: 1.08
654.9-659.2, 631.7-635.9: 1.09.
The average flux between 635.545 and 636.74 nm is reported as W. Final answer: 23.2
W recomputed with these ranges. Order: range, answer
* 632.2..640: 22.7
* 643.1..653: 21.7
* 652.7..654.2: 22.9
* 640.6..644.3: 21.8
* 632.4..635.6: 22.9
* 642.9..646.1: 20.8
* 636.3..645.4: 21.9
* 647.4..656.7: 22.8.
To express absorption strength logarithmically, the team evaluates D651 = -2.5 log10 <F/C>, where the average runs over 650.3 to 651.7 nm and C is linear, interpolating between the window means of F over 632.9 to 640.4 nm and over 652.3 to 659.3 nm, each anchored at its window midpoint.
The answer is 0.04 mag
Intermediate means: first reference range 22.7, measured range 22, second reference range 23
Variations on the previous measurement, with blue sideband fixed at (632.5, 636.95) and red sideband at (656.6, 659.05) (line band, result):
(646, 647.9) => 0.08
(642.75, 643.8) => 0.05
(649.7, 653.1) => 0.03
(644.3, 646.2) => 0.13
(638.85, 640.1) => 0.03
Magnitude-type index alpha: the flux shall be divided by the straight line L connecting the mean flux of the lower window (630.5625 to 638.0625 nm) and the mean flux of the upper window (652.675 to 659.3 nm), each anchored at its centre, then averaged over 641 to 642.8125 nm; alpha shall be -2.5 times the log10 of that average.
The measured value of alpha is 0.04 mag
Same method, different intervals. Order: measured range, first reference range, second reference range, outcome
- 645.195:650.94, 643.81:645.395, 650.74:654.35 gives -0.05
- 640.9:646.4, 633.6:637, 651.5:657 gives 0.09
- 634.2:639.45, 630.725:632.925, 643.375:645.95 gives -0.07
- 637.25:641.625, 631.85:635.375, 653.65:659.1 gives 0.03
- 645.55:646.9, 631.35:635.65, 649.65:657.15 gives 0.07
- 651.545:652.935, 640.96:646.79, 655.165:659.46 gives 0.05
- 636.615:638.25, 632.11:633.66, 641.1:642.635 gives -0.03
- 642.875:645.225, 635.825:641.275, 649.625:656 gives 0.08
